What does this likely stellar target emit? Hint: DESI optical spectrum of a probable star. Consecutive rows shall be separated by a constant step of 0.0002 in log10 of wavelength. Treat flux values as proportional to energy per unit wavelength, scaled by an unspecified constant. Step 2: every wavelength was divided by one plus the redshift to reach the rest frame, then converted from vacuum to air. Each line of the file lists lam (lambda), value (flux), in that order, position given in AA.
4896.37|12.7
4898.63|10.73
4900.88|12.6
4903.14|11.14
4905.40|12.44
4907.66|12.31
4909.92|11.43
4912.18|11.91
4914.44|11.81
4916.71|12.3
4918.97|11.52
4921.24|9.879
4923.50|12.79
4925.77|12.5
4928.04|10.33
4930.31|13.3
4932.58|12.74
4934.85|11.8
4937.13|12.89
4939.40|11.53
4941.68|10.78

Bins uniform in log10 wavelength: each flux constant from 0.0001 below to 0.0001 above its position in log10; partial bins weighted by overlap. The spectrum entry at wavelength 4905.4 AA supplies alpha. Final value 12.44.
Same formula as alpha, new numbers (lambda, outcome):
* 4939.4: 11.53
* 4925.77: 12.5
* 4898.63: 10.73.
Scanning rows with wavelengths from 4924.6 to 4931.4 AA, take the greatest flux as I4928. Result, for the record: 13.3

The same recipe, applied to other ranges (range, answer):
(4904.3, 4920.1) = 12.44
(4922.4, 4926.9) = 12.79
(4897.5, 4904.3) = 12.6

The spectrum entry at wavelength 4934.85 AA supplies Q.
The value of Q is 11.8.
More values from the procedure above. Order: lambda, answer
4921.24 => 9.879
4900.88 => 12.6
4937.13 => 12.89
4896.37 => 12.7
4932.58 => 12.74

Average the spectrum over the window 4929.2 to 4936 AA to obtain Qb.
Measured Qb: 12.6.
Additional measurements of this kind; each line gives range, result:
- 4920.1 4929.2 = 11.4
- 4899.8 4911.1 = 12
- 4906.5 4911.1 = 11.9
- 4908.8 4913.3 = 11.7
